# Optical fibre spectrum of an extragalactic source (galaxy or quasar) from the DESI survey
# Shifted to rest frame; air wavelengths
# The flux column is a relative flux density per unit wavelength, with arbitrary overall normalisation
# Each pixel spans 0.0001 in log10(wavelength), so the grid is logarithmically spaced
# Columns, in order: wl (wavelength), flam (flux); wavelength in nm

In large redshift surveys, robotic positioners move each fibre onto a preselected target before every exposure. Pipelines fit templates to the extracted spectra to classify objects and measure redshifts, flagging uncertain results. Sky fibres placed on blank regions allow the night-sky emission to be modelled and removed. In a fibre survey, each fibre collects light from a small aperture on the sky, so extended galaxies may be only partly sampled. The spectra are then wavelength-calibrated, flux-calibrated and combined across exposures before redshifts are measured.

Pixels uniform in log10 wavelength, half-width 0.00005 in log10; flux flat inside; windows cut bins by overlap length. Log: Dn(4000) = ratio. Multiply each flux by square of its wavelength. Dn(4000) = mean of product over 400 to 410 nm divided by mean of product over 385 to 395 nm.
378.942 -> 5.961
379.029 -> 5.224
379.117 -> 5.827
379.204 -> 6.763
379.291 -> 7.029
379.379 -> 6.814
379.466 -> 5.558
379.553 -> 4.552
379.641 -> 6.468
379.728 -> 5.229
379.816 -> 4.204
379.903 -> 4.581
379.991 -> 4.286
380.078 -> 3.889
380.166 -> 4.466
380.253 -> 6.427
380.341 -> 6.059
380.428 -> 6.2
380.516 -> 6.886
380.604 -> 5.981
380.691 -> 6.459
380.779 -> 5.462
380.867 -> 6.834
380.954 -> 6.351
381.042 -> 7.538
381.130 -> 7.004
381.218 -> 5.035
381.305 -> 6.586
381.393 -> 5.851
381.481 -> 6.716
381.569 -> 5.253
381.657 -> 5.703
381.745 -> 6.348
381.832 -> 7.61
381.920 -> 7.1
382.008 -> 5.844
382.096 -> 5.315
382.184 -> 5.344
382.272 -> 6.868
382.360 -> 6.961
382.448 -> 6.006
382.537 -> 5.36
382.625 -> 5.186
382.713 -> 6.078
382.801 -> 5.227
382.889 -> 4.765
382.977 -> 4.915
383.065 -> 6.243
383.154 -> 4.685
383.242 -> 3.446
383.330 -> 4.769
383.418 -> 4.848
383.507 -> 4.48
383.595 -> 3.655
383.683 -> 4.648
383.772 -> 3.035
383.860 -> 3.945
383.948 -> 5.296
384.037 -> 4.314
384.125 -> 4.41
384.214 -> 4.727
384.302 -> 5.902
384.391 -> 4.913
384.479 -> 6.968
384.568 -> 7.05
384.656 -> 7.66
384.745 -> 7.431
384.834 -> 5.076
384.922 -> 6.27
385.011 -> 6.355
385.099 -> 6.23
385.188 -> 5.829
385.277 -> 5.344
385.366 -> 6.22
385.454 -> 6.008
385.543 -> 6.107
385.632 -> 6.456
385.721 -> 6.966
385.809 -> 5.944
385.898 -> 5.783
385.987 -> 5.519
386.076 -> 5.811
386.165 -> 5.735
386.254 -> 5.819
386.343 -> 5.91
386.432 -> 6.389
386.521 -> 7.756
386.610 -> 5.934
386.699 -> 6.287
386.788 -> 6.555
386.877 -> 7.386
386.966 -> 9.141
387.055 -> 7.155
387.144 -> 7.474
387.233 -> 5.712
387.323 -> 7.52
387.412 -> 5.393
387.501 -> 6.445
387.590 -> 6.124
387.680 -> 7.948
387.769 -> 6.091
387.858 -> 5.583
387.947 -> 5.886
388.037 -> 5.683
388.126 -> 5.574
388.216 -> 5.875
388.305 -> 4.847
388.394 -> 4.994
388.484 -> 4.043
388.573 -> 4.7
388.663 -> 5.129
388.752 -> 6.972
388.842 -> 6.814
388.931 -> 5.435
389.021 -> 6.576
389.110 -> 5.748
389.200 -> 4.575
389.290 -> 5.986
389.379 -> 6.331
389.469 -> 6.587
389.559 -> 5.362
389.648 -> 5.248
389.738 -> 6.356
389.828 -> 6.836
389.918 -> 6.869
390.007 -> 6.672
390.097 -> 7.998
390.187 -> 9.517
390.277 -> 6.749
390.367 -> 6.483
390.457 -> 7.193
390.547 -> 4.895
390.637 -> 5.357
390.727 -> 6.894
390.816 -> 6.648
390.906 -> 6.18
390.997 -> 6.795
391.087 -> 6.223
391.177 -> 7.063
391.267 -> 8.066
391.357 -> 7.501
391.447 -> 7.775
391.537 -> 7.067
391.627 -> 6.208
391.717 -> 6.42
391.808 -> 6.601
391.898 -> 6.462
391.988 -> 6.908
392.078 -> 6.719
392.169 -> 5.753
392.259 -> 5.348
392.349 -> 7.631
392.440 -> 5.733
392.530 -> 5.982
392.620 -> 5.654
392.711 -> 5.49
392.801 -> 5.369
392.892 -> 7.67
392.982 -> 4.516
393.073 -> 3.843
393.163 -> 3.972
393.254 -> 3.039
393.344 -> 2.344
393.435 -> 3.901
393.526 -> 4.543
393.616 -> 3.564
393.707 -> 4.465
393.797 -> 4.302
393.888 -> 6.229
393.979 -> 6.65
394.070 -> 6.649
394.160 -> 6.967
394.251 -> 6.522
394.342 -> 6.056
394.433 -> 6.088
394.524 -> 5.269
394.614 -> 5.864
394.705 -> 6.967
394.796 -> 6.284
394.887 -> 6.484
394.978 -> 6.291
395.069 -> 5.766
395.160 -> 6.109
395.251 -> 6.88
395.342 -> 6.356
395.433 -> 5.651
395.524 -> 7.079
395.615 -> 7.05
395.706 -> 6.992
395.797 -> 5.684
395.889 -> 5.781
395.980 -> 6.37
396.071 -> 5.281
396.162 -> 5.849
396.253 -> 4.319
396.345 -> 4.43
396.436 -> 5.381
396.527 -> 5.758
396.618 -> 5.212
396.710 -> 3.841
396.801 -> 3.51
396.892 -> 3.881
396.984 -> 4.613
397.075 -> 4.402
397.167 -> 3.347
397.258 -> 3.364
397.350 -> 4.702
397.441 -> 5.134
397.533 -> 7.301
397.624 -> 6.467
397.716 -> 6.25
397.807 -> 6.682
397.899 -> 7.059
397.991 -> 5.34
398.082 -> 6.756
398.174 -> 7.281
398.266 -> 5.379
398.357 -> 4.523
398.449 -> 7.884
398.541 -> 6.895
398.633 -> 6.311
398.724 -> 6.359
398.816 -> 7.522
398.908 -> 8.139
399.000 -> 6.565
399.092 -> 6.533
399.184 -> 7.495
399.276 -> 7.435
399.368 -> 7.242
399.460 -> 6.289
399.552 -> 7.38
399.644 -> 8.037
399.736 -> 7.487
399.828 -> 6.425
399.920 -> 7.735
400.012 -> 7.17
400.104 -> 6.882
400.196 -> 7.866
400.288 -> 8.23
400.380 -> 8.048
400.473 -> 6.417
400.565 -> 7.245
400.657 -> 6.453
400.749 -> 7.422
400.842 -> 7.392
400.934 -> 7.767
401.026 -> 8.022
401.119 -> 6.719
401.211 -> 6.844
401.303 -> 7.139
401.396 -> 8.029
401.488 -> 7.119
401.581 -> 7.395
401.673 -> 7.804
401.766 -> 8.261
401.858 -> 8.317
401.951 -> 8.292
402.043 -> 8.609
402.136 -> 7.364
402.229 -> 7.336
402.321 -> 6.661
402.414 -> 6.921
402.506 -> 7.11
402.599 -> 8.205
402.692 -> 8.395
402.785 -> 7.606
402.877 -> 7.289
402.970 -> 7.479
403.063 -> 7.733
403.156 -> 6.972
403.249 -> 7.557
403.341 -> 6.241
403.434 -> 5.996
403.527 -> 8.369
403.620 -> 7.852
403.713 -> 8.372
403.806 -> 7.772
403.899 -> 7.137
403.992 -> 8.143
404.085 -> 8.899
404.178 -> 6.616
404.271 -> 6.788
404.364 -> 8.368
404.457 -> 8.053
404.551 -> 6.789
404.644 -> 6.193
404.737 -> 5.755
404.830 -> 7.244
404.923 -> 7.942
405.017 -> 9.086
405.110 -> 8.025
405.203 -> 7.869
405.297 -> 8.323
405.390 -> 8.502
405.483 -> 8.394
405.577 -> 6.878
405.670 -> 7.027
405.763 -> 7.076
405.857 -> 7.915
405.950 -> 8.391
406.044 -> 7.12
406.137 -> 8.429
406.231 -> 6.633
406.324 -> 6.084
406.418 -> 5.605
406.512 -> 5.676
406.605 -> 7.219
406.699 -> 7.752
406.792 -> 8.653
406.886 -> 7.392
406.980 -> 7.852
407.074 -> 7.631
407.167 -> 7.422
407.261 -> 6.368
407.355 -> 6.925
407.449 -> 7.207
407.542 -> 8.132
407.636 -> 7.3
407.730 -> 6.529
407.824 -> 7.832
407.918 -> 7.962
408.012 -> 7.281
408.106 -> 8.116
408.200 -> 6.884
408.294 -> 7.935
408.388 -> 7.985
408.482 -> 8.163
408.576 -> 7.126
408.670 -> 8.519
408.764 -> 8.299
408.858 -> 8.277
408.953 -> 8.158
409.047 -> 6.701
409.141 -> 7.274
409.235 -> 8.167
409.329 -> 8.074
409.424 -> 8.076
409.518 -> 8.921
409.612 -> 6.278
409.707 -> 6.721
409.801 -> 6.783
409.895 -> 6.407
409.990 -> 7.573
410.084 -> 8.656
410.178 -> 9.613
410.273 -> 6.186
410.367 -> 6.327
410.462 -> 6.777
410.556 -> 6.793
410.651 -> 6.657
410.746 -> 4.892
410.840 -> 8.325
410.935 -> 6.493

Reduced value 1.3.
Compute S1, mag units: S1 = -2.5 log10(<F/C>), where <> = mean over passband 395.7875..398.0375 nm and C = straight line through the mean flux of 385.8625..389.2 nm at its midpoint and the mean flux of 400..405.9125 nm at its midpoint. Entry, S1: 0.32 mag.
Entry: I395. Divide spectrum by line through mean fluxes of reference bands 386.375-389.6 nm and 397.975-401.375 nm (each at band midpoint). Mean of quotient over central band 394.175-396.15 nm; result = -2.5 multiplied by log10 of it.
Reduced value 0.08 mag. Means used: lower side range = 6.17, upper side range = 7.07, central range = 6.23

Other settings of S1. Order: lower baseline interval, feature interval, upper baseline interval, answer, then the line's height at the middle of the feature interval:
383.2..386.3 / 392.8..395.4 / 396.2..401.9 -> 0.128 mag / 6.16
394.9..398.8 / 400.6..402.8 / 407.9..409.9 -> -0.161 mag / 6.5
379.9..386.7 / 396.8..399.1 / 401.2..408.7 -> 0.180 mag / 6.94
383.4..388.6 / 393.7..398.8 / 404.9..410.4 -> 0.151 mag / 6.68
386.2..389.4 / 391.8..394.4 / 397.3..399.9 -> 0.173 mag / 6.41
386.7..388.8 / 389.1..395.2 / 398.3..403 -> 0.088 mag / 6.58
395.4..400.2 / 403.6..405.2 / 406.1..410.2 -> -0.089 mag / 7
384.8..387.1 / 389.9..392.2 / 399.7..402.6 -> -0.019 mag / 6.7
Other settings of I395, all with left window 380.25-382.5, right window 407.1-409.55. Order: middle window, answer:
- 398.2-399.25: 0.073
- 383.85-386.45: 0.103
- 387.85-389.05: 0.194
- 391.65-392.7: 0.096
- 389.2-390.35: 0.017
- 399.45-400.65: -0.012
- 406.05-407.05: 0.065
